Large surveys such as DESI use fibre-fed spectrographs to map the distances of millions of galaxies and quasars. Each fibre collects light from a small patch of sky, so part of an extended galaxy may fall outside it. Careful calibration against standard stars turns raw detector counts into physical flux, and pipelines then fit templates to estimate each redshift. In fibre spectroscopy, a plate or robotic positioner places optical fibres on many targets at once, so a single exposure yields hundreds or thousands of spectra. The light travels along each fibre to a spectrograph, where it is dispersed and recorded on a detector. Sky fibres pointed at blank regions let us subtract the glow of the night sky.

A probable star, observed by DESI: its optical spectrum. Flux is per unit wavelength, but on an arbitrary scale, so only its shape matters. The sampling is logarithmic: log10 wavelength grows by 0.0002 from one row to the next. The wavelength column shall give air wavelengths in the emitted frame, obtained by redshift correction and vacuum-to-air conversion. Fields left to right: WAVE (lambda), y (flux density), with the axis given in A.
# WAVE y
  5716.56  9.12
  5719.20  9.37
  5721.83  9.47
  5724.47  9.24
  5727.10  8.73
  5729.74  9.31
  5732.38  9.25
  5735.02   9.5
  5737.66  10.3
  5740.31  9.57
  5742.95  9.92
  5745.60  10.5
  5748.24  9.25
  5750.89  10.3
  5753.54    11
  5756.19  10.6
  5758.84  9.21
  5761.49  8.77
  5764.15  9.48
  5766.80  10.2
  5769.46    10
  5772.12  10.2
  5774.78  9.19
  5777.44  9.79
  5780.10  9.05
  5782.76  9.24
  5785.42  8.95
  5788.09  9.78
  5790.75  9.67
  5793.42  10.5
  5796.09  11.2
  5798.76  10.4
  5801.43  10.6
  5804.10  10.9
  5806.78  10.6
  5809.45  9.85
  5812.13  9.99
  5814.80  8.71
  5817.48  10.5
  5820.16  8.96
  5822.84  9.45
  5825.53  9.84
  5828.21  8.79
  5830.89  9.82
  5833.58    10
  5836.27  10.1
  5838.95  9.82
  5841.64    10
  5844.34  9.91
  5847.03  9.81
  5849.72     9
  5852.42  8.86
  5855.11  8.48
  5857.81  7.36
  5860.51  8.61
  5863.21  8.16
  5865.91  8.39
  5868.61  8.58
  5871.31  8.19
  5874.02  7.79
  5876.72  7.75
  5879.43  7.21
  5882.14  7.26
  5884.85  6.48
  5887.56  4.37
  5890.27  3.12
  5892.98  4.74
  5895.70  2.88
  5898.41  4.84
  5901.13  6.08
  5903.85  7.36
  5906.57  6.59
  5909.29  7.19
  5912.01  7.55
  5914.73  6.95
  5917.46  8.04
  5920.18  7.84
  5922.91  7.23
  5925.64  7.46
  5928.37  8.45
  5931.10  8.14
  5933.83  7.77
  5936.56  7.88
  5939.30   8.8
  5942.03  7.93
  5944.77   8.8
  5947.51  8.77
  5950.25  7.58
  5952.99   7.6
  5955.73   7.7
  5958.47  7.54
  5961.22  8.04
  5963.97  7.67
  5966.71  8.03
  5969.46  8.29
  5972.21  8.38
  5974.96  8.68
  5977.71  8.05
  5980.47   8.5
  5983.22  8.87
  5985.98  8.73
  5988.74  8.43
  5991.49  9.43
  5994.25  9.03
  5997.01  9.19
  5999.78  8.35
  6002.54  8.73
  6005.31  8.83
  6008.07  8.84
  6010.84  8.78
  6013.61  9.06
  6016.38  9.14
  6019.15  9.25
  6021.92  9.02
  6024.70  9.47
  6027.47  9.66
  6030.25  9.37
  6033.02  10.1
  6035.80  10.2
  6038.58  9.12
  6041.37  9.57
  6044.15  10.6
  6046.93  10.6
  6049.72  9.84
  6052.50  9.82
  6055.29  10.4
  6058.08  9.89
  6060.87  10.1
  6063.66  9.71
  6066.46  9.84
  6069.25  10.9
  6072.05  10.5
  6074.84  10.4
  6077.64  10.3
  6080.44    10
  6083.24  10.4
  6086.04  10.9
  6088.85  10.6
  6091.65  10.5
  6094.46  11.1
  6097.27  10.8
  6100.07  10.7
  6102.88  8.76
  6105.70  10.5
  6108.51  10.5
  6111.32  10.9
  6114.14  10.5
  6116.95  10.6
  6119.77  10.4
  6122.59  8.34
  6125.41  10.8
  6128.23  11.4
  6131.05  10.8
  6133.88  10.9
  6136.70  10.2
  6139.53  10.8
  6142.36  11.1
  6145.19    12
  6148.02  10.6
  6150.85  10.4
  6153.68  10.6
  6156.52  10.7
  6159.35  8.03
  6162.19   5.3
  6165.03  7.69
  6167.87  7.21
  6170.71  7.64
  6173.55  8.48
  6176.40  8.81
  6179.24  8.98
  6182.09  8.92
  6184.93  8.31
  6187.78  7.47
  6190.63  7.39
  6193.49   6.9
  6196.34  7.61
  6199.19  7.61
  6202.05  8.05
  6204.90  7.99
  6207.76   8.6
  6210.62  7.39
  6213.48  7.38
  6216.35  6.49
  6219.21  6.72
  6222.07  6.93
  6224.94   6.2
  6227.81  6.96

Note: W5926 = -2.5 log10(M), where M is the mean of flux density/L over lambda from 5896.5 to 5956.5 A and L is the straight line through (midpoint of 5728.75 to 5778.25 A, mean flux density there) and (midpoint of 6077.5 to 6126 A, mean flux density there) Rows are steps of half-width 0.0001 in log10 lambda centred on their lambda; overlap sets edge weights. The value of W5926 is 0.318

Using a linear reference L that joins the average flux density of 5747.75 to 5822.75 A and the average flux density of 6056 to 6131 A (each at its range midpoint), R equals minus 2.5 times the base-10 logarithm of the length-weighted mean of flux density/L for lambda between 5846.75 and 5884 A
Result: 0.22 mag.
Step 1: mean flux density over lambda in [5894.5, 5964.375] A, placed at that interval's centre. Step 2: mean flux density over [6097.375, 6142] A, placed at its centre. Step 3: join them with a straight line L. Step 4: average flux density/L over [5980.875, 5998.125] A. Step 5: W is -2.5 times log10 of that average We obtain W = -0.07 mag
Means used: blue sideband 7.42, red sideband 10.4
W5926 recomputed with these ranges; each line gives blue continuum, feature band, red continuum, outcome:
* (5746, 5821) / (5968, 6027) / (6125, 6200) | 0.08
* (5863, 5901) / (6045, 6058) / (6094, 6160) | -0.11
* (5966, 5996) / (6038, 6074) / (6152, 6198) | -0.20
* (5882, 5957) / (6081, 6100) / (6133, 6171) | -0.20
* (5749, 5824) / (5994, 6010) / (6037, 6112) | 0.16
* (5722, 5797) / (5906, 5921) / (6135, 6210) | 0.26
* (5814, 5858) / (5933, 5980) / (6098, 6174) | 0.19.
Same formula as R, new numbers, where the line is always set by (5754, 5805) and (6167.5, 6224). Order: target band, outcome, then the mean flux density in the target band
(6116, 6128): -0.24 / 10.1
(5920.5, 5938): 0.17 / 7.82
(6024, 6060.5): -0.16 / 9.91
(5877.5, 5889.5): 0.44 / 6.24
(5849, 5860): 0.13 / 8.4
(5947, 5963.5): 0.15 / 7.81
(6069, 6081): -0.24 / 10.4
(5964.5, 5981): 0.08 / 8.28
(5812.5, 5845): 0.00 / 9.66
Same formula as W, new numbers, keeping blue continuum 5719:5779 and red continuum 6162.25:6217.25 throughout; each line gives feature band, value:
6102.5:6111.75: -0.25 mag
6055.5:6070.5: -0.21 mag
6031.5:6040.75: -0.16 mag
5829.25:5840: -0.07 mag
